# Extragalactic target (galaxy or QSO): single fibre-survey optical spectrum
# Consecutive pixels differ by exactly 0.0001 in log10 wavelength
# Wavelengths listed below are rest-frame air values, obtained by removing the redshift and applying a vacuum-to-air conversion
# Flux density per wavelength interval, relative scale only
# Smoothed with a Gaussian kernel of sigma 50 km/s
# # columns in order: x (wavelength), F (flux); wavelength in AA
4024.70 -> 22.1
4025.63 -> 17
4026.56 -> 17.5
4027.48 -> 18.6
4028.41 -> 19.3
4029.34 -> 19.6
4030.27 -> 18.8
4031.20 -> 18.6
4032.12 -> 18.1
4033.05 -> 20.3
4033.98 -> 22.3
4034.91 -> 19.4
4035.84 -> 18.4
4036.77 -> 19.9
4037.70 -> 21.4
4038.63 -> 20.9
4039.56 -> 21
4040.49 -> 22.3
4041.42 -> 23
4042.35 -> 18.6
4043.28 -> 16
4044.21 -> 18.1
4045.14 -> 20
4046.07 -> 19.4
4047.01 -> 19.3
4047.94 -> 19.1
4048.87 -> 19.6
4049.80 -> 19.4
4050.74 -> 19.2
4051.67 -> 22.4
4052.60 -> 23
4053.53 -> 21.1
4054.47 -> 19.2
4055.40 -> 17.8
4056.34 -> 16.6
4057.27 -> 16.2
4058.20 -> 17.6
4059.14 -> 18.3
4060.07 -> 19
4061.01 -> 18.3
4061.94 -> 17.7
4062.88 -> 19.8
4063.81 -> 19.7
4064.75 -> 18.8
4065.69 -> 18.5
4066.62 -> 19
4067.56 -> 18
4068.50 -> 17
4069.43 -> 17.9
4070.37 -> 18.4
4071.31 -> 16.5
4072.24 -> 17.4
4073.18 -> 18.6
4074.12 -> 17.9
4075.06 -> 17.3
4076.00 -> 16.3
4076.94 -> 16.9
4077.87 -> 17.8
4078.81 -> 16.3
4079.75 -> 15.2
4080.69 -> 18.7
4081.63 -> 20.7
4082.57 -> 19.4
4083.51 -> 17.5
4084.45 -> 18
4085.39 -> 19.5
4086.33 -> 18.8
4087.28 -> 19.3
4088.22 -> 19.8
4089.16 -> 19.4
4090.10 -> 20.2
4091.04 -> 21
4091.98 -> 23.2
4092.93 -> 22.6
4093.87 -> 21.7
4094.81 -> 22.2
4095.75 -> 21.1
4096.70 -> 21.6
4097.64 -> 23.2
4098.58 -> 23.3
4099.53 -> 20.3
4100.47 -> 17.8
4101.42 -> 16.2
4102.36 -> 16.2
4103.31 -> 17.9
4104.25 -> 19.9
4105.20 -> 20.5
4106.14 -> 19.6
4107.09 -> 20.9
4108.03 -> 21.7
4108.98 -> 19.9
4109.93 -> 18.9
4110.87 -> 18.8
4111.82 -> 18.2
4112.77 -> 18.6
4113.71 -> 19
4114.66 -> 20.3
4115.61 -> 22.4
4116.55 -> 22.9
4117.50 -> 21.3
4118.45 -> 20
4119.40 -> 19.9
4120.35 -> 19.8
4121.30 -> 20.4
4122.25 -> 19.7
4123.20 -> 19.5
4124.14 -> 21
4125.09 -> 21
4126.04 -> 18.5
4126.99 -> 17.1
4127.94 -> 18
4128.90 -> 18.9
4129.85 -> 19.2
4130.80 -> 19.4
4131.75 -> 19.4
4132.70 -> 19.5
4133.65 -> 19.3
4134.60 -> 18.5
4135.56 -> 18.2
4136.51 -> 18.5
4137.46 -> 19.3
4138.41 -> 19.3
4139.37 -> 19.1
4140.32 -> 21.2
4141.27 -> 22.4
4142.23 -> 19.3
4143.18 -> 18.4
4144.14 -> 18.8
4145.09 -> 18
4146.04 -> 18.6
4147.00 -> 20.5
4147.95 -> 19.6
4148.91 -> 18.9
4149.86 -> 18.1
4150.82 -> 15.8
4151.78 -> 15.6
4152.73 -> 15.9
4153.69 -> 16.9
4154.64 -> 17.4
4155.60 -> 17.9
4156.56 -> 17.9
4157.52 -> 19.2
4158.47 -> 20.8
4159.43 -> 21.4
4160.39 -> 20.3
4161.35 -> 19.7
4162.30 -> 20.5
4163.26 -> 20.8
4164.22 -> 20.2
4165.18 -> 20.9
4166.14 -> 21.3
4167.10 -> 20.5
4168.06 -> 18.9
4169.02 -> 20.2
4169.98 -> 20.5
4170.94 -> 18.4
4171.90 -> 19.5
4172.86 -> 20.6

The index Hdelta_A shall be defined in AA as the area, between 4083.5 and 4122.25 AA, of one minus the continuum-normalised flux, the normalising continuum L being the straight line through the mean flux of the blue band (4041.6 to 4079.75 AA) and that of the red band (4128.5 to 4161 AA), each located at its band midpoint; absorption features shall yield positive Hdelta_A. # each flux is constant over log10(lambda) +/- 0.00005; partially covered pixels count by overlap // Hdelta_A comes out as -3.0 AA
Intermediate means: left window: 18.4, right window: 18.9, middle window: 20.1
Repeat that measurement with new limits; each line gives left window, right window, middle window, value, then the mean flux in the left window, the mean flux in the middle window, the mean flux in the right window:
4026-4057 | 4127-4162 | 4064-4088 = 1.6 AA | 19.6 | 18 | 18.9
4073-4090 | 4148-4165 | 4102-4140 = -2.1 AA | 18.2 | 19.5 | 18.7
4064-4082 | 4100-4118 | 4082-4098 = -1.6 AA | 17.8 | 20.5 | 19.5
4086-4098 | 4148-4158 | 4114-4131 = -0.6 AA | 21.1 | 20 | 17.5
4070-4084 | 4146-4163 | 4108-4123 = -1.6 AA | 17.7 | 20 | 18.6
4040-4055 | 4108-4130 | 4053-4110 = 2.4 AA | 20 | 19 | 19.8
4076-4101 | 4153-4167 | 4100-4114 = 0.6 AA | 19.8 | 18.9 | 19.6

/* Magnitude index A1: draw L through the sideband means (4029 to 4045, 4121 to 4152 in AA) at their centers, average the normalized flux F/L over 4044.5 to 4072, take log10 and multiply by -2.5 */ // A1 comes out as 0.05 mag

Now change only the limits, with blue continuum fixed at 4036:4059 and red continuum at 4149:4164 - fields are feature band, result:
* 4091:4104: -0.08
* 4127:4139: 0.00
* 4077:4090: 0.04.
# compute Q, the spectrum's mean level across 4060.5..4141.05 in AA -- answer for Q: 19.3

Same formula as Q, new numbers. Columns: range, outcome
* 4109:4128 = 19.8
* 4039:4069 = 19.2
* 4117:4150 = 19.4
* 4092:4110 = 20.4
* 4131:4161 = 18.8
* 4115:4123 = 20.7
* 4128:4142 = 19.4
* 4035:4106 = 19.2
